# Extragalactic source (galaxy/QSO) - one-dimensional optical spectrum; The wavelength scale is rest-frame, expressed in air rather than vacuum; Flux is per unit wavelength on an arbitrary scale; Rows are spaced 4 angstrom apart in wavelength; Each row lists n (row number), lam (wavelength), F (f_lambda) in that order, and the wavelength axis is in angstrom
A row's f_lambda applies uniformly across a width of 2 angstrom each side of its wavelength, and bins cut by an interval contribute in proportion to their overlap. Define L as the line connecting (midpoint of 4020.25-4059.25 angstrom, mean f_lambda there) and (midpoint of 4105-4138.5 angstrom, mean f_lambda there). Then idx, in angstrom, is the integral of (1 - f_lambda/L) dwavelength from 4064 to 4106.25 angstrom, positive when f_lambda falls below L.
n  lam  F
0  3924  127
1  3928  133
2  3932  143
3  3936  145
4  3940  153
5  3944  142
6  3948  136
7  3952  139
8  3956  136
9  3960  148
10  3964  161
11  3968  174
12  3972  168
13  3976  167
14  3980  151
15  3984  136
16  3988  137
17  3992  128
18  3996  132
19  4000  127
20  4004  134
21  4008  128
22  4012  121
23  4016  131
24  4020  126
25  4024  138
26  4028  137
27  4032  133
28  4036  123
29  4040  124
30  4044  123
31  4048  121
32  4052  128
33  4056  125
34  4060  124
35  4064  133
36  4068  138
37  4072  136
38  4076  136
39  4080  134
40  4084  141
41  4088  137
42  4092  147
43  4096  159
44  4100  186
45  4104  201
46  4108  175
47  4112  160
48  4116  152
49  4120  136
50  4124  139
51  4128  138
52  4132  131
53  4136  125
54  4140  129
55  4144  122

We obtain -3.9 angstrom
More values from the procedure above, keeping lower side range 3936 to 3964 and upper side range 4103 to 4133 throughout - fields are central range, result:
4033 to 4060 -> 4.50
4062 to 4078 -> 1.57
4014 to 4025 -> 1.24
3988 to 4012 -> 2.78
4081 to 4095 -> 0.85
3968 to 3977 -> -1.48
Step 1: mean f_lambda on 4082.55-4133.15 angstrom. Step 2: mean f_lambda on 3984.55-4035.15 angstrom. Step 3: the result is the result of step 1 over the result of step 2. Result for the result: 1.2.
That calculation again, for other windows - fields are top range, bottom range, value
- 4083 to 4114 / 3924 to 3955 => 1.17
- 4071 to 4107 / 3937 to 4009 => 1.07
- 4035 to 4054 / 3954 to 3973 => 0.79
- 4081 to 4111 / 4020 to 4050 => 1.27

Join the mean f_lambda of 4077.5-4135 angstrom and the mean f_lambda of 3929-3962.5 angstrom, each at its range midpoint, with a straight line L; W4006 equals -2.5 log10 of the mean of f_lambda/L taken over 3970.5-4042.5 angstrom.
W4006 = 0.08 mag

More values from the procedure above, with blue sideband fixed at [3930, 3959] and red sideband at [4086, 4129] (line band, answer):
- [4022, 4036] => 0.12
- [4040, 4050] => 0.23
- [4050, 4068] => 0.19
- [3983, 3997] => 0.10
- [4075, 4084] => 0.14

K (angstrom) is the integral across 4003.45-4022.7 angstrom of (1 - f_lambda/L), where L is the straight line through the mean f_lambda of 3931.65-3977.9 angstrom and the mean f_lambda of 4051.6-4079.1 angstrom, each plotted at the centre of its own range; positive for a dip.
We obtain 1.78 angstrom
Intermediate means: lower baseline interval 151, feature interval 128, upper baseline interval 132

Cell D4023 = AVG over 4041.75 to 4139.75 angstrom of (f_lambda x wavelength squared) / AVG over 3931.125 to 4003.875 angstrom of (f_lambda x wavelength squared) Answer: 1.04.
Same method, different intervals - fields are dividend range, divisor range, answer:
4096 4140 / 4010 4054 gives 1.25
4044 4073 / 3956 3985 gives 0.86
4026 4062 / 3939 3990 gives 0.88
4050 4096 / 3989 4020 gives 1.09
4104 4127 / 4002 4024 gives 1.27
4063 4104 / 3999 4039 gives 1.18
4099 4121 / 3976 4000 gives 1.30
